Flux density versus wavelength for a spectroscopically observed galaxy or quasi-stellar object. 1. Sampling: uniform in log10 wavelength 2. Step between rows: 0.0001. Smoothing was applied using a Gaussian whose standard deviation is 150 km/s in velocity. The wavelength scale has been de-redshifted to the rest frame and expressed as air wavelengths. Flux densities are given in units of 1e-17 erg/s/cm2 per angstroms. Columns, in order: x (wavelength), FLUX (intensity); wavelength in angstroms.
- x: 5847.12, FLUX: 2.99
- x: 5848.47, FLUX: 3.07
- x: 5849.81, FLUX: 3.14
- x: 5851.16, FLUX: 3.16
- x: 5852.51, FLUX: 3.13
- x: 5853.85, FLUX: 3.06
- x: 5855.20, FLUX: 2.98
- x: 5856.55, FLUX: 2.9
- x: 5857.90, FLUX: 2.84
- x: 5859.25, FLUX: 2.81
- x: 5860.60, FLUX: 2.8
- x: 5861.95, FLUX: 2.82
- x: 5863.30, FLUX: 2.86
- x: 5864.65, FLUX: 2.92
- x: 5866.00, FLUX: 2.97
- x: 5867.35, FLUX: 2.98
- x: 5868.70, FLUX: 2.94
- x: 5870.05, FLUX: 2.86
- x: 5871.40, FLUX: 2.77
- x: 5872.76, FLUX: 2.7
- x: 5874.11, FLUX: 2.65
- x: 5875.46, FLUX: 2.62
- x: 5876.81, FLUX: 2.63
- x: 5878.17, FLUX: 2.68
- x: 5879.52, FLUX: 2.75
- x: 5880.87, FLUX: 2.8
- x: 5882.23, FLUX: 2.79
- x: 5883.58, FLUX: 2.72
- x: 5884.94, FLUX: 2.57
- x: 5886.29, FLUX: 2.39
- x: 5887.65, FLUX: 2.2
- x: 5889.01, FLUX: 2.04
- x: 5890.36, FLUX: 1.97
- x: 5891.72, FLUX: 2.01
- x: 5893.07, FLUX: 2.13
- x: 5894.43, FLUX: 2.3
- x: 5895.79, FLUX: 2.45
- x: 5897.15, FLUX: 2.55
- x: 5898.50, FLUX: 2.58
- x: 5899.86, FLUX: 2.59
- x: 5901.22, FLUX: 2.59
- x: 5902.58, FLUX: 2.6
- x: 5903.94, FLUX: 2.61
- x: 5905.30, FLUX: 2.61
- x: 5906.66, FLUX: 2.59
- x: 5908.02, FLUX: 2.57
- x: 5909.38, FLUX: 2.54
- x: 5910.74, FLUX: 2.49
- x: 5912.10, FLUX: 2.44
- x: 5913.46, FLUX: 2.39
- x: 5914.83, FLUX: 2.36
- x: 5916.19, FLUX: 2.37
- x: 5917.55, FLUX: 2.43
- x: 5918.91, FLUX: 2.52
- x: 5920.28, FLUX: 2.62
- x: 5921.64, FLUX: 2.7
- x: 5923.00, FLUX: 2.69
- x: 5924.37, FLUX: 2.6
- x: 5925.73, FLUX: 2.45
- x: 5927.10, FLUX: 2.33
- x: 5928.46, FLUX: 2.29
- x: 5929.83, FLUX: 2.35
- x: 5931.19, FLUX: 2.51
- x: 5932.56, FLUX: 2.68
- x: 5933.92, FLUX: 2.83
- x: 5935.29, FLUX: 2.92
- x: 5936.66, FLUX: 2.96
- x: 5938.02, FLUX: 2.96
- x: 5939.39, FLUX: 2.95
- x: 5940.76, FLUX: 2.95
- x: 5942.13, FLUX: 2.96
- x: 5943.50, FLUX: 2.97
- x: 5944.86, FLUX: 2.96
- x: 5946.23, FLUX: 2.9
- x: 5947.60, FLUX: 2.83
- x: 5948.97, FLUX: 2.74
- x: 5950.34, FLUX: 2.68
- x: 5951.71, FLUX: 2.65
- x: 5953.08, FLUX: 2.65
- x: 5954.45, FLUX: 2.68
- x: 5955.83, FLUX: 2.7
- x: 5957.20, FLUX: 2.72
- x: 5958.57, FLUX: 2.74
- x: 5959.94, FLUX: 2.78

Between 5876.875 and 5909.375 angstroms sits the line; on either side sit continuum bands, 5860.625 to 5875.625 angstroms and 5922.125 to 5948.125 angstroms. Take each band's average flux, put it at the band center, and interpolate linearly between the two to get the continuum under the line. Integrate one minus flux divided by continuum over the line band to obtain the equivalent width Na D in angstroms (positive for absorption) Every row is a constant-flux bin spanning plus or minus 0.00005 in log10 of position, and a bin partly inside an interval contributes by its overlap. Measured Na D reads 3.6 angstroms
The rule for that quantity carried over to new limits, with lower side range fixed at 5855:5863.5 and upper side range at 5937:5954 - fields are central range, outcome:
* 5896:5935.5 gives 4.3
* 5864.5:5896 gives 3.1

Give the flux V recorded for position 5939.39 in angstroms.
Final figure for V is 2.95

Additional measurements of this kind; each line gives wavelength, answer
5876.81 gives 2.63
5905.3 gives 2.61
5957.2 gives 2.72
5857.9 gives 2.84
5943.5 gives 2.97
